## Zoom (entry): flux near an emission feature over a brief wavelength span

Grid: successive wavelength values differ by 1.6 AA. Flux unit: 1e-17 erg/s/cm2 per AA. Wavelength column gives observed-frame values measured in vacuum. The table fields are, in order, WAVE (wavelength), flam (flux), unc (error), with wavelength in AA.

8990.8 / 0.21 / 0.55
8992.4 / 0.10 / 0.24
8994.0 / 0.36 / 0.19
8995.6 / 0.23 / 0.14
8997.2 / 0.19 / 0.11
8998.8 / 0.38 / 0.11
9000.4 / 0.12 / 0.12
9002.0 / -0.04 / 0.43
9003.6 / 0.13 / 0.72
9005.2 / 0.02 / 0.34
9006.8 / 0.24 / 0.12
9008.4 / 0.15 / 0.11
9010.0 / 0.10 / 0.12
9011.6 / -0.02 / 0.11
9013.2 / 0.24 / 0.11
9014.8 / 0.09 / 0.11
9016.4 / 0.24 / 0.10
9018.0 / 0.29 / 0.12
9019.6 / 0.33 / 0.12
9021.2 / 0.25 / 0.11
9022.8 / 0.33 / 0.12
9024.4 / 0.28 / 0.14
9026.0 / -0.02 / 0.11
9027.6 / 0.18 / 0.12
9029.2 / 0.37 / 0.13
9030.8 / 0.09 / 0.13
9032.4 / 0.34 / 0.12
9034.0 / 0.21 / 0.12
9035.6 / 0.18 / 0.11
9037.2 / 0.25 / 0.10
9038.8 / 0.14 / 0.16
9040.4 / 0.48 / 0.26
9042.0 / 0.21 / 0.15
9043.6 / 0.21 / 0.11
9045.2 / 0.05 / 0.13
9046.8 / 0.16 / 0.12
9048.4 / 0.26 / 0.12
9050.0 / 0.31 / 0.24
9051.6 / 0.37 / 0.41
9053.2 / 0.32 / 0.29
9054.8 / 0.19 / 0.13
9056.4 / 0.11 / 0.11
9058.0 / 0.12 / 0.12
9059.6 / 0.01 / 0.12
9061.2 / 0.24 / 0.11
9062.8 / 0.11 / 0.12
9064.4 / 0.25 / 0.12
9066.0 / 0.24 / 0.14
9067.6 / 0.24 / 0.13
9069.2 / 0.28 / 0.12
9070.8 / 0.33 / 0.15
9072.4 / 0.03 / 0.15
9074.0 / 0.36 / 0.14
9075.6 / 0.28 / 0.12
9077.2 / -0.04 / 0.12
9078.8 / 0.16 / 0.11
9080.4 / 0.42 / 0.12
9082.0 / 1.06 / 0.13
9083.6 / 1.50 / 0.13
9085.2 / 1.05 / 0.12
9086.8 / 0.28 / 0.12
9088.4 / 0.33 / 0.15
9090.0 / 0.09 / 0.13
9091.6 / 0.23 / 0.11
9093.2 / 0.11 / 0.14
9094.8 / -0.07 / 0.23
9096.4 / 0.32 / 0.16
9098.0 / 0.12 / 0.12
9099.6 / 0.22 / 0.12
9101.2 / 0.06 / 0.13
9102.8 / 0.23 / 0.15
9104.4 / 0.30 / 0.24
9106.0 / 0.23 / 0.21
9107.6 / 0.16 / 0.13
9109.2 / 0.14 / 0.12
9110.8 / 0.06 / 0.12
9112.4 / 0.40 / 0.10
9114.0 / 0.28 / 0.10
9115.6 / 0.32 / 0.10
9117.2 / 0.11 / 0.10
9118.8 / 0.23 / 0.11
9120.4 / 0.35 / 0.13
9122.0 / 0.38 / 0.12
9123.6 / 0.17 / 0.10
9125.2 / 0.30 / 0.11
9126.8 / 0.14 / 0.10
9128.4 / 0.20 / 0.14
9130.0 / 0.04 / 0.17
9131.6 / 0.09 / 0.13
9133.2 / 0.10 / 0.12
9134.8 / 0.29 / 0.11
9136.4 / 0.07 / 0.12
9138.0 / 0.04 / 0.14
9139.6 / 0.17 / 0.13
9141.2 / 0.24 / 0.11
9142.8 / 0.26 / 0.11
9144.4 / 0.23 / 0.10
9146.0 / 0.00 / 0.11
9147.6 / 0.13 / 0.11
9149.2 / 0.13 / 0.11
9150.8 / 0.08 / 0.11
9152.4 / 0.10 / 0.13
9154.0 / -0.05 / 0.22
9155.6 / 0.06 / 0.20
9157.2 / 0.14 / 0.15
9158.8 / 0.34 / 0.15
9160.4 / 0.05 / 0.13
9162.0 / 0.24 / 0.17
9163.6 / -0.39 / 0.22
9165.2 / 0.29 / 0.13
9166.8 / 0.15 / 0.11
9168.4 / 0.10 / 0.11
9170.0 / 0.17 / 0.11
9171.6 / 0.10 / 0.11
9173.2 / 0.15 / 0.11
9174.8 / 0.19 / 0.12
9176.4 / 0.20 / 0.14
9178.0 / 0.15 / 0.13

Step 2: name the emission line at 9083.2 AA Hbeta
